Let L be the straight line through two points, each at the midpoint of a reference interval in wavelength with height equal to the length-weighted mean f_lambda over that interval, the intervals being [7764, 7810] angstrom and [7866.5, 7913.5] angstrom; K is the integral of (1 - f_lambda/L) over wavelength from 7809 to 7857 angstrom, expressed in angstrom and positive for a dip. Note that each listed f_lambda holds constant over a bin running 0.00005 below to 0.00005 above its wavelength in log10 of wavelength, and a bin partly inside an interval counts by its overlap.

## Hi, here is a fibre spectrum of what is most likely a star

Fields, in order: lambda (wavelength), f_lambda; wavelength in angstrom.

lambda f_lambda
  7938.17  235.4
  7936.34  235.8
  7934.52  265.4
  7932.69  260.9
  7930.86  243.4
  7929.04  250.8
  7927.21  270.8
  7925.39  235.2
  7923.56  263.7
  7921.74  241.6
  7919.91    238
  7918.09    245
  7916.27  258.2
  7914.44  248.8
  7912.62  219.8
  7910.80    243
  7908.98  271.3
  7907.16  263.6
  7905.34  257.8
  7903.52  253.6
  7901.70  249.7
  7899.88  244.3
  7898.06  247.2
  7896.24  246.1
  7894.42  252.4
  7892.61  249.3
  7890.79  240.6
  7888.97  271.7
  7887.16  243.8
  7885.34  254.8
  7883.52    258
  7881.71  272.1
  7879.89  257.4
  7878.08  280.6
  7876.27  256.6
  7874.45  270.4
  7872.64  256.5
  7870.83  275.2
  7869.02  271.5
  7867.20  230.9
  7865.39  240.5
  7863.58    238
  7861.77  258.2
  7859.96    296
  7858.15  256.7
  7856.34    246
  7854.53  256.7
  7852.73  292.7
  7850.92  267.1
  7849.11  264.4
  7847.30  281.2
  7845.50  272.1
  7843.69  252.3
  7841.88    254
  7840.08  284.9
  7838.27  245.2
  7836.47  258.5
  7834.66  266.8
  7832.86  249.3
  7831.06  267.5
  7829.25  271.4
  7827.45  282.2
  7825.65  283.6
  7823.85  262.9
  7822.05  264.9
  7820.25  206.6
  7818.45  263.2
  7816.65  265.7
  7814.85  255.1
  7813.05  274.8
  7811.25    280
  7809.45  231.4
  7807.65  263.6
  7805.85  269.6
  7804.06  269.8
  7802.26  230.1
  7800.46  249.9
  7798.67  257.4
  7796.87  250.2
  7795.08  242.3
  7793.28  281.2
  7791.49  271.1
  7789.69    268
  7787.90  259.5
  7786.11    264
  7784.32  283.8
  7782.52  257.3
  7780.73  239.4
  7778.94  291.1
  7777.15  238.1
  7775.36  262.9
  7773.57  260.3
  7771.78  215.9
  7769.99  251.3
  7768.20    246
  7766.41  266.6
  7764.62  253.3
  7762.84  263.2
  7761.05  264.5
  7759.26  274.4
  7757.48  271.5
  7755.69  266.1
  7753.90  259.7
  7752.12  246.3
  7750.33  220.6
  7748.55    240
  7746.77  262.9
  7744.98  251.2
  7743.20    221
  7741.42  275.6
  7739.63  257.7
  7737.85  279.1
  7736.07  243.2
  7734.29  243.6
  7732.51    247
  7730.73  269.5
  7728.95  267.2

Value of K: -1.3 angstrom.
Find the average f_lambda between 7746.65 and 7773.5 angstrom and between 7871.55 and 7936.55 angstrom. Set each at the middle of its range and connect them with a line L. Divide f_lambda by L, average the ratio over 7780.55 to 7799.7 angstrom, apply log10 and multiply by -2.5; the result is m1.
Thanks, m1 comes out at -0.036 mag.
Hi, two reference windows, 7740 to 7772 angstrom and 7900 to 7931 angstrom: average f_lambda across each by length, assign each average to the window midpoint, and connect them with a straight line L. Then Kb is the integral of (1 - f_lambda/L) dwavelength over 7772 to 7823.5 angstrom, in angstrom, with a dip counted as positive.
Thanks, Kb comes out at -1.2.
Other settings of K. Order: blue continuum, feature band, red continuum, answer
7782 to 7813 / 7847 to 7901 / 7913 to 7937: -1.0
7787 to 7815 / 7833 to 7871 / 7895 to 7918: -1.0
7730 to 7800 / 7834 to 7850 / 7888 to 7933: -0.7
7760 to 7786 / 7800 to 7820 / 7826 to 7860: 0.3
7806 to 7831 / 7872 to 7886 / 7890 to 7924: -0.6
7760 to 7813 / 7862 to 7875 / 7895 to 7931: -0.1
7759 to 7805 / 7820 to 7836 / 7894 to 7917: -0.6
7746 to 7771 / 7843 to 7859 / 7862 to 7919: -0.7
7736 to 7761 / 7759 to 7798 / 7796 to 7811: -0.7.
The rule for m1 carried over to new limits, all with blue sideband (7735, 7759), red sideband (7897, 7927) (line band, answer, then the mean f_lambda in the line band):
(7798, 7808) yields -0.02 mag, 256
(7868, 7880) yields -0.07 mag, 267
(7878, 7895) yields -0.03 mag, 257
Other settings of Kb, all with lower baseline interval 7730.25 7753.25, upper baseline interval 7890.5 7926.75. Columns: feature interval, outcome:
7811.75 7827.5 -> -0.7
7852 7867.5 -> -0.5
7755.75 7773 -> -0.5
